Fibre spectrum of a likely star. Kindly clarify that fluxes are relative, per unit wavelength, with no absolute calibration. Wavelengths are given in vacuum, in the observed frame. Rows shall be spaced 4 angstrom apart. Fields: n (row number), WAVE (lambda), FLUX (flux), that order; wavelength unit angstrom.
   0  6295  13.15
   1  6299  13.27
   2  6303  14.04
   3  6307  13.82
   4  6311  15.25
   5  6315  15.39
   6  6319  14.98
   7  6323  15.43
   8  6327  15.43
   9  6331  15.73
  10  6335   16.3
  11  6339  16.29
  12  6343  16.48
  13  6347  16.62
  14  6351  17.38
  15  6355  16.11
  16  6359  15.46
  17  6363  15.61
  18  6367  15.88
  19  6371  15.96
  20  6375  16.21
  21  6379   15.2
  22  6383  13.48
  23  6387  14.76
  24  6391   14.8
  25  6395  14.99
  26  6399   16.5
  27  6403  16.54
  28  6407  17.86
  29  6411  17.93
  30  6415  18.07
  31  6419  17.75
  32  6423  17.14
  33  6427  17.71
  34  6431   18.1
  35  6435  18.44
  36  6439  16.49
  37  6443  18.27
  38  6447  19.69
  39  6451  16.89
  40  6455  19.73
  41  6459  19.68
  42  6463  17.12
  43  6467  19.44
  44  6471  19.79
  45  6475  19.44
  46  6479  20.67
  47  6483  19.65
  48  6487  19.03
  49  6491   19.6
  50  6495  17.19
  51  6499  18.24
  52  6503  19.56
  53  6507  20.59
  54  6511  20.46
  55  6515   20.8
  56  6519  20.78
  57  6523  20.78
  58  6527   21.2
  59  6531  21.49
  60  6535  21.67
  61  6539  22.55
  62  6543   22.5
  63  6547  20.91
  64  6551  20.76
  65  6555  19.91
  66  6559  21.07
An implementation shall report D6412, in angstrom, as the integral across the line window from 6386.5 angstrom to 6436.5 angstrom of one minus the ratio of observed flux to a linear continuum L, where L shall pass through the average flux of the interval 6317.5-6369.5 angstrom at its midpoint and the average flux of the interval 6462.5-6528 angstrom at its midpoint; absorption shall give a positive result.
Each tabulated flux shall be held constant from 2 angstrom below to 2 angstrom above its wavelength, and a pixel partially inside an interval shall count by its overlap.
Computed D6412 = 1.8 angstrom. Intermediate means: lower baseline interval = 16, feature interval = 17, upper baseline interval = 19.7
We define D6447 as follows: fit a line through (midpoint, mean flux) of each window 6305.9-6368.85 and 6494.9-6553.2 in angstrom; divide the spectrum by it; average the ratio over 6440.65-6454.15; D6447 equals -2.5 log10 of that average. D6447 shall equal 0.02 mag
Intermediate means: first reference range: 15.8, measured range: 18.4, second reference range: 20.7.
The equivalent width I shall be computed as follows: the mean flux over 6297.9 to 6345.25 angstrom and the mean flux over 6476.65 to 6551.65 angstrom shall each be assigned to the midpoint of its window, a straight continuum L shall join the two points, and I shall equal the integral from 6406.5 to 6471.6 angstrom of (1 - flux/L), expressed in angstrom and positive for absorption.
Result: 0.7 angstrom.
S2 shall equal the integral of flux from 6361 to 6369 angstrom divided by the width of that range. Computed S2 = 15.7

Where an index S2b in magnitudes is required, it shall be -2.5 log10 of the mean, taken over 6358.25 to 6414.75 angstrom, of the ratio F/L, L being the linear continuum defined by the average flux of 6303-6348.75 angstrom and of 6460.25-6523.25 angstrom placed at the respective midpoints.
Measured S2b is 0.075 mag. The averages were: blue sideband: 15.5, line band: 15.9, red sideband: 19.5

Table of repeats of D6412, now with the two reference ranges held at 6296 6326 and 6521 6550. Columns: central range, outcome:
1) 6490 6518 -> 1.4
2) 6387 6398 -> 1.3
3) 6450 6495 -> 1.0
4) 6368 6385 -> 1.4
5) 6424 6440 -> 0.5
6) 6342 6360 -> -0.7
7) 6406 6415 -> -0.1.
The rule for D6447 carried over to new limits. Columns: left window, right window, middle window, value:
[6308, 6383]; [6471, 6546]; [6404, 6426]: 0.002 mag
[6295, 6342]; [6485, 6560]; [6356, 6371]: 0.035 mag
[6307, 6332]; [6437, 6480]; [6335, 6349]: -0.043 mag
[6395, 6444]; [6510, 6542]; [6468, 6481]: -0.028 mag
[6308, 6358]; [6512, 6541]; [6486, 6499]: 0.102 mag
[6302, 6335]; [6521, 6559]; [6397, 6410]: 0.028 mag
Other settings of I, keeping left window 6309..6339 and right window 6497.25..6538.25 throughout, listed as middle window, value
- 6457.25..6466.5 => 0.3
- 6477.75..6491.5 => 0.0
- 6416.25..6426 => 0.3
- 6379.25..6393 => 2.2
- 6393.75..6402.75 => 0.8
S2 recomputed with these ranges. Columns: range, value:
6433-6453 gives 18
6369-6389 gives 15.1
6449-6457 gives 18.3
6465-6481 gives 19.8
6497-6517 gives 19.9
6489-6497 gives 18.4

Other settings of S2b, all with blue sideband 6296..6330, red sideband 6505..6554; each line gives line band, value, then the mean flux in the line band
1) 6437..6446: 0.05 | 17.6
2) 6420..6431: 0.03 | 17.6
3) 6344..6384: 0.02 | 15.9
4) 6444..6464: 0.01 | 18.7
